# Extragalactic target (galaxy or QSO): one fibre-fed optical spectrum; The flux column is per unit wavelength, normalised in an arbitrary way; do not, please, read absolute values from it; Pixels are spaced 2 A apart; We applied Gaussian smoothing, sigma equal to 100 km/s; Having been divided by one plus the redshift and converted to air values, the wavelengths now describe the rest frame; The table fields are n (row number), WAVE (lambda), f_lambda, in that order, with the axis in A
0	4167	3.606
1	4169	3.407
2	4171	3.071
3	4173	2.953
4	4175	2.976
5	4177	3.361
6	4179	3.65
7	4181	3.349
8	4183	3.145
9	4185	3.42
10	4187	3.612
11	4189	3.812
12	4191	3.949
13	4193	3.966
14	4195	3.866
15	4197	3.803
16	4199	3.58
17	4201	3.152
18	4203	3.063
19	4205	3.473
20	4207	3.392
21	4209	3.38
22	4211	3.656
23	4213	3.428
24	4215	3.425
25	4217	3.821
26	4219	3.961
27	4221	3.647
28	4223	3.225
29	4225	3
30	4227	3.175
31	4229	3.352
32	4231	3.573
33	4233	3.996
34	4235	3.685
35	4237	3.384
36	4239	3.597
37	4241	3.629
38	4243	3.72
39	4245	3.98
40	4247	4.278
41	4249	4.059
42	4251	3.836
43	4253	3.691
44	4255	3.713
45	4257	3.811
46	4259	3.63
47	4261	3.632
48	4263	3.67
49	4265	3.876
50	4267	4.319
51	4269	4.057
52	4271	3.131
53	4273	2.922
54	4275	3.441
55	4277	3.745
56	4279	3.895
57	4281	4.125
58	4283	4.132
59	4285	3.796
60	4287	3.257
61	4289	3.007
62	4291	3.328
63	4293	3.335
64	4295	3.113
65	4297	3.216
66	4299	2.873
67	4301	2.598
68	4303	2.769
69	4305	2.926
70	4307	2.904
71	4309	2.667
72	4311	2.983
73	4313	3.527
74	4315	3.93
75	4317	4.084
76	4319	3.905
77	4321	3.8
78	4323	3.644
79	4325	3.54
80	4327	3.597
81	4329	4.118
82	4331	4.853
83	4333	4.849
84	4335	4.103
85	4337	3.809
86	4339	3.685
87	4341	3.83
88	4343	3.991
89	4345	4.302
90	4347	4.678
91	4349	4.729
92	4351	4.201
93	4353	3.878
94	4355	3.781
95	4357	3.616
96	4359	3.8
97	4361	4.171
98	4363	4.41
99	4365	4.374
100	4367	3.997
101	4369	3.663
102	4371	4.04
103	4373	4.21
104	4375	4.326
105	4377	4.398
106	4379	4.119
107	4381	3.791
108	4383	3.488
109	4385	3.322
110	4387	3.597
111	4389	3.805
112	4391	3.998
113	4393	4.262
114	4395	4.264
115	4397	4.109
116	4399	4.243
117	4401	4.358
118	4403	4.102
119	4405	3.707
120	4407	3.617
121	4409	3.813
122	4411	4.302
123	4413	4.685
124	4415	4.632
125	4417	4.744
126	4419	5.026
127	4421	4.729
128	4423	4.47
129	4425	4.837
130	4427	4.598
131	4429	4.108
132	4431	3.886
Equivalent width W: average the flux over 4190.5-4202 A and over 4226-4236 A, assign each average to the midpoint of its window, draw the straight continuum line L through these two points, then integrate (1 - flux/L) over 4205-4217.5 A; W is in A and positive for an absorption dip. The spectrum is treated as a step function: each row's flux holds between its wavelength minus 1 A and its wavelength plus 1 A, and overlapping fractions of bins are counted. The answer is 0.5 A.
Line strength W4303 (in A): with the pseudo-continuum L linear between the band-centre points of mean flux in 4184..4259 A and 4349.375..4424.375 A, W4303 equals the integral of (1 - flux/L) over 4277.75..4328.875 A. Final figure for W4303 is 6.0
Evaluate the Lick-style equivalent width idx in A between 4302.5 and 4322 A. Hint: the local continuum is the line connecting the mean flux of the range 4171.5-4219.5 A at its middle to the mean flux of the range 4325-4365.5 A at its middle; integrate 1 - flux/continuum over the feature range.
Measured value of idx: 3.0 A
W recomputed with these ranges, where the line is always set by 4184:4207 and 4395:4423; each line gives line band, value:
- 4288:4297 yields 1.7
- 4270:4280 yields 1.1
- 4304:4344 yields 2.9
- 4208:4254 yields 1.1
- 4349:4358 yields 0.4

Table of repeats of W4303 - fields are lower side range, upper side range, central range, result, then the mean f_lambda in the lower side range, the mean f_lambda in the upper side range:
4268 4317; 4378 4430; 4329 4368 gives -4.18 A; 3.34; 4.18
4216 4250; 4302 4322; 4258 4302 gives -0.37 A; 3.65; 3.35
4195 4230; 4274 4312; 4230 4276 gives -4.94 A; 3.46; 3.27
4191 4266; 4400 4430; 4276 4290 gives 0.51 A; 3.63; 4.38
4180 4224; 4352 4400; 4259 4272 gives -0.21 A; 3.55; 3.99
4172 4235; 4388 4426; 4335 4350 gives -0.36 A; 3.49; 4.3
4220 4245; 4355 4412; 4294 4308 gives 3.07 A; 3.52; 3.99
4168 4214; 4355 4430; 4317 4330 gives 0.40 A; 3.45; 4.15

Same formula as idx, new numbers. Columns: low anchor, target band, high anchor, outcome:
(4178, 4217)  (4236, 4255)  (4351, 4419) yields -0.61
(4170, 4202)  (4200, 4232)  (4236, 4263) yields 1.71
